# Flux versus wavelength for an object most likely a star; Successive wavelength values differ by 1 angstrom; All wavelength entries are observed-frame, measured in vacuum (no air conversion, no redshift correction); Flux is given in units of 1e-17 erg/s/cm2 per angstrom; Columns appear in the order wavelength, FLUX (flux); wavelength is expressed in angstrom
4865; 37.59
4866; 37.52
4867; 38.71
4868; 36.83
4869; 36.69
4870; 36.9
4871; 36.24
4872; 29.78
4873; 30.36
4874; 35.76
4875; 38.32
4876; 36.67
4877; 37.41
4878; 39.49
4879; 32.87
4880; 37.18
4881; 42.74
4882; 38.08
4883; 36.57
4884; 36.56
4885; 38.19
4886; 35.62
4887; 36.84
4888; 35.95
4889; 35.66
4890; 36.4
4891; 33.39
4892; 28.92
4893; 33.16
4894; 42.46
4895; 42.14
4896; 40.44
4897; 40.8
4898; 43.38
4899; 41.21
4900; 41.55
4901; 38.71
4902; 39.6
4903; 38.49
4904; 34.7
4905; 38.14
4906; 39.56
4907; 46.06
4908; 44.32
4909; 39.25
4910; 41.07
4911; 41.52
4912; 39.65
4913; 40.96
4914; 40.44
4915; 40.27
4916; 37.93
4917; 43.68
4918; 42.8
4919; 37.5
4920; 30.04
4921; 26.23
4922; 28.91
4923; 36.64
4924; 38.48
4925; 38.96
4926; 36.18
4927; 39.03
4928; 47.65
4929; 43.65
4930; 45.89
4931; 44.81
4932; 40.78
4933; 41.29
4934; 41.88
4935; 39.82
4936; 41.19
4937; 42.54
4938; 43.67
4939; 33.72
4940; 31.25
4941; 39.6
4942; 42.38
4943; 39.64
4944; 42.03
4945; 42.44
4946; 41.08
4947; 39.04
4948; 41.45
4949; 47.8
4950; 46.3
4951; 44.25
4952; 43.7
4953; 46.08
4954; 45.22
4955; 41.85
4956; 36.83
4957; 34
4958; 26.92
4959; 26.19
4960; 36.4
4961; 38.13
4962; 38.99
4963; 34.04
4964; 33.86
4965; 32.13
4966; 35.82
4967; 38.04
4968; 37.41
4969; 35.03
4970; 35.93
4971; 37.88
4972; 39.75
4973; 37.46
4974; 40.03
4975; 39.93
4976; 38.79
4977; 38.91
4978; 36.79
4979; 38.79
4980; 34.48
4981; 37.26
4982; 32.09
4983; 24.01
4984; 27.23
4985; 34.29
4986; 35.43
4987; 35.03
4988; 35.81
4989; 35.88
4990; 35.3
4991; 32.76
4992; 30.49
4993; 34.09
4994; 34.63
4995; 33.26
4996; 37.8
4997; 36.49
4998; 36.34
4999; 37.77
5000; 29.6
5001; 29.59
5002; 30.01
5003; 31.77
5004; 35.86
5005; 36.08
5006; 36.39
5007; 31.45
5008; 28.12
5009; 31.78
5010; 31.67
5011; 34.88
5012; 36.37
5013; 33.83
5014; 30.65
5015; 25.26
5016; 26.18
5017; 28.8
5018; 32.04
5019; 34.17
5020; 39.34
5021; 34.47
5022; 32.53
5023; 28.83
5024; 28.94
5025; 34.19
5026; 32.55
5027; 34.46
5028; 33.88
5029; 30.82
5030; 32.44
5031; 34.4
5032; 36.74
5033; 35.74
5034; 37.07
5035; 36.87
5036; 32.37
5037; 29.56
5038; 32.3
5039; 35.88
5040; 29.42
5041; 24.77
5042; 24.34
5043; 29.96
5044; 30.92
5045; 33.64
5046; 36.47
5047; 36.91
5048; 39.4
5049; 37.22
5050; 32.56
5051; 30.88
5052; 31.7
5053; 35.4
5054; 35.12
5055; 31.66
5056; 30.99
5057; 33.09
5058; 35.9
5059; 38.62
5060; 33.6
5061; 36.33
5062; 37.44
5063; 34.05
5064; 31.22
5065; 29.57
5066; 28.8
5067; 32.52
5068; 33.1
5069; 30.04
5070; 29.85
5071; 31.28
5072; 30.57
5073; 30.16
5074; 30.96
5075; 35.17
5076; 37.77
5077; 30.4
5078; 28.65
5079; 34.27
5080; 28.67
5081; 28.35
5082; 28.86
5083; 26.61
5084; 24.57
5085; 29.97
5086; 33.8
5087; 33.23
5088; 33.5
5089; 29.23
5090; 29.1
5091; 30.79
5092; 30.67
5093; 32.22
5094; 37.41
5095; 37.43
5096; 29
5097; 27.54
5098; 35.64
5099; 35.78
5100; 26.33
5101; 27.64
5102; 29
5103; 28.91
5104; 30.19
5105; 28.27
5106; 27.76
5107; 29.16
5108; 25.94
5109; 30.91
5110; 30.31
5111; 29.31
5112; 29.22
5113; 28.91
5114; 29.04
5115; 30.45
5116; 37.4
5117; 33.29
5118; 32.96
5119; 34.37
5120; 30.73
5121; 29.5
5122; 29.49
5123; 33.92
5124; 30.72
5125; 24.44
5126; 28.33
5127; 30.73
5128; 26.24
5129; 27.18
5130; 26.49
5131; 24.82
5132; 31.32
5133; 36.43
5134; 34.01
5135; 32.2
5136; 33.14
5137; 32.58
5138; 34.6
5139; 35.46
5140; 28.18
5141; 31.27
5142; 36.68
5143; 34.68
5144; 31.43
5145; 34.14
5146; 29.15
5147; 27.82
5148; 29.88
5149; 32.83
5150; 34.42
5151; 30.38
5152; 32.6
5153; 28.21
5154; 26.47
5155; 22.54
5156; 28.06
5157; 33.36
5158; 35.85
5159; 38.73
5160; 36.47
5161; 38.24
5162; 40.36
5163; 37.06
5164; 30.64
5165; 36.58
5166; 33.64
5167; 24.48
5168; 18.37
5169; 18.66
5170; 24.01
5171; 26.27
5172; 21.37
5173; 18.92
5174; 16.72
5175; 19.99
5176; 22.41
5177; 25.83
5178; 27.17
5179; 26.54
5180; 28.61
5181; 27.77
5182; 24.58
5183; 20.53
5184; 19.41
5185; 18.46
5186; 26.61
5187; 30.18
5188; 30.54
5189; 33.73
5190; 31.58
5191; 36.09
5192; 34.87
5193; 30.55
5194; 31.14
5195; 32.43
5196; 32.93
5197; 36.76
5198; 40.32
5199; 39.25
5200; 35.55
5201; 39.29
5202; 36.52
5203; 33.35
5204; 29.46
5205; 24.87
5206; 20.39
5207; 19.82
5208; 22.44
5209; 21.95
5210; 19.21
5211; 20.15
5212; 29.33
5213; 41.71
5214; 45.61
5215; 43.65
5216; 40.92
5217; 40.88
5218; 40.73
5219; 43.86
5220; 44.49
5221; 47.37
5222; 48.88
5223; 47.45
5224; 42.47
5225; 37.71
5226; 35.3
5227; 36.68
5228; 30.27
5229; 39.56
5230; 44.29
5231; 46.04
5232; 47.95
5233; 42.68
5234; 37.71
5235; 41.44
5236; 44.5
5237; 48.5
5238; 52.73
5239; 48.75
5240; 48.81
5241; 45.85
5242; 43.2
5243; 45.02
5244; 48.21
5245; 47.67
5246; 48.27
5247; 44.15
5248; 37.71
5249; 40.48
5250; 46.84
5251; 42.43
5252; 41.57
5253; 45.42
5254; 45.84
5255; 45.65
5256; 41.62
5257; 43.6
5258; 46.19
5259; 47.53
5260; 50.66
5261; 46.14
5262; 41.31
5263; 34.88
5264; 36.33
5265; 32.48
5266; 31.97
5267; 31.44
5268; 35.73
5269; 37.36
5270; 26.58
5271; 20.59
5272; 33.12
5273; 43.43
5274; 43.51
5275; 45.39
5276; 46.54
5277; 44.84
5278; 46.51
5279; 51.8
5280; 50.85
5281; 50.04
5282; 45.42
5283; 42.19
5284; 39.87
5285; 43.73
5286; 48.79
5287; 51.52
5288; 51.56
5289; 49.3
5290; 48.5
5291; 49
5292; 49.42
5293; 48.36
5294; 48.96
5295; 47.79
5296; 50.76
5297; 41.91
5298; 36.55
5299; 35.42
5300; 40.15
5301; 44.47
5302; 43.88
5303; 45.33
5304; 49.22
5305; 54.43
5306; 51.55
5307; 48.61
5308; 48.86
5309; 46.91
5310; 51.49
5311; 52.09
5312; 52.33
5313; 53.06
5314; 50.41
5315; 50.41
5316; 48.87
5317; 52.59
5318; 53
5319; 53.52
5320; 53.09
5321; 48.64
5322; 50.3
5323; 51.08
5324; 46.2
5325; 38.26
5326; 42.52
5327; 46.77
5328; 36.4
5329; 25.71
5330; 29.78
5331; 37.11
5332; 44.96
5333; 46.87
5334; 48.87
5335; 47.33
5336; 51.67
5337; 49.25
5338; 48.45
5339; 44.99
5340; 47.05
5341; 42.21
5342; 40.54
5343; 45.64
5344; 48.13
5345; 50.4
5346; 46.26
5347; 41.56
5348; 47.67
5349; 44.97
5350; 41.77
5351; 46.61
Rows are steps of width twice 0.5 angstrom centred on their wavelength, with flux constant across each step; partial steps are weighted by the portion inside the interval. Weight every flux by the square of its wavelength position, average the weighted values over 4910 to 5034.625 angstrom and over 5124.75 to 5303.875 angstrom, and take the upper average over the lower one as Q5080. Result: 1.1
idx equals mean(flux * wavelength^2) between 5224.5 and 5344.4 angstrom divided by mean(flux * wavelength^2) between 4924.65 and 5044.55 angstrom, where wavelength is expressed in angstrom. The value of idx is 1.40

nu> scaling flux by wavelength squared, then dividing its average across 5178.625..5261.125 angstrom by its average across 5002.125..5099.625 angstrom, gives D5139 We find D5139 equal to 1.25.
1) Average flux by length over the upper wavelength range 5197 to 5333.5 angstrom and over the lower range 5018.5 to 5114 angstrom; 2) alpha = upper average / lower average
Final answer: 1.3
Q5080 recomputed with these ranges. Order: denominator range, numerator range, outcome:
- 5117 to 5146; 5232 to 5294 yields 1.47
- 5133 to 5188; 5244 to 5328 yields 1.63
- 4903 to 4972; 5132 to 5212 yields 0.83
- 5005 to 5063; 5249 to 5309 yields 1.46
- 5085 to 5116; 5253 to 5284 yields 1.44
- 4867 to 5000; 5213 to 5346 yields 1.35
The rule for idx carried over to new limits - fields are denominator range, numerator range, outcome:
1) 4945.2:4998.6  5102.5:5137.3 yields 0.87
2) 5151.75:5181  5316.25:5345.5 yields 1.72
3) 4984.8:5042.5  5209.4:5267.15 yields 1.39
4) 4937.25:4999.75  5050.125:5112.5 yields 0.88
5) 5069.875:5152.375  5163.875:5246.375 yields 1.15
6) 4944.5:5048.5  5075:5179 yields 0.91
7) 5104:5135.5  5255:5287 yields 1.46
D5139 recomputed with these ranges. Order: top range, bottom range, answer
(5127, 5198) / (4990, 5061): 0.95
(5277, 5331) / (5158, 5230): 1.53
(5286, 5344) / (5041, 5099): 1.60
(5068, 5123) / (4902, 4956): 0.82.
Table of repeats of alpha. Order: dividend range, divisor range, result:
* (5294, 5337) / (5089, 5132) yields 1.54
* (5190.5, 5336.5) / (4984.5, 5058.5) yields 1.28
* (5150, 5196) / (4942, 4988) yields 0.76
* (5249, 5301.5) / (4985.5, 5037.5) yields 1.29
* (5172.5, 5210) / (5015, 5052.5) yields 0.86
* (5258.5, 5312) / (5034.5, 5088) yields 1.37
